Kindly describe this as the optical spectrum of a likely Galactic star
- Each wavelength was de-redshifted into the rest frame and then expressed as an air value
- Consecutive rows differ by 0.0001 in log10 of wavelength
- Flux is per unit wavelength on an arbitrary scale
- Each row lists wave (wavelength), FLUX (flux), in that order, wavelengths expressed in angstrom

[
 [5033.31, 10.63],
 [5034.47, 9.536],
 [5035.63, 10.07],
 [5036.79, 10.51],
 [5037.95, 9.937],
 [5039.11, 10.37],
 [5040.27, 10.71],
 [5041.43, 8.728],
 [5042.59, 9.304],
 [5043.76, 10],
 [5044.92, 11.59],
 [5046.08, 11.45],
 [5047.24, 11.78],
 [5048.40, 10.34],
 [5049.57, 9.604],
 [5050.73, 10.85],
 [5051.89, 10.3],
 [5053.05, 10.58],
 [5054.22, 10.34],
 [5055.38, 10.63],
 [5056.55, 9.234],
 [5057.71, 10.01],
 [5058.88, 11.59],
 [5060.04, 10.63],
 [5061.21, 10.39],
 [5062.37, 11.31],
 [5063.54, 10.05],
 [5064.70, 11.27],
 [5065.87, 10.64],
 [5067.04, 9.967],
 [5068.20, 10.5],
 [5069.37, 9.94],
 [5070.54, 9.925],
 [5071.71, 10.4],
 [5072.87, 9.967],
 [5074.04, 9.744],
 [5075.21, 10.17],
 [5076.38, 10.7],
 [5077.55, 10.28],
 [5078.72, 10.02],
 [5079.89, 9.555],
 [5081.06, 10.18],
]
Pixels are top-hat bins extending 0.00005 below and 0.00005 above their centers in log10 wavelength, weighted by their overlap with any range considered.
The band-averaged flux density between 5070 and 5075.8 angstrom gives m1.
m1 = 10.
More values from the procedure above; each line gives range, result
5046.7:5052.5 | 10.6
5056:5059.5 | 10.3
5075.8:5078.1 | 10.5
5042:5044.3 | 9.61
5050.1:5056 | 10.5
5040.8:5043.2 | 9.03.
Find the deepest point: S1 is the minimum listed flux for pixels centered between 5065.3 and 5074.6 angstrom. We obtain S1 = 9.744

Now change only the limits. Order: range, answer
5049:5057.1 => 9.234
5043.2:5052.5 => 9.604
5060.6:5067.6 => 9.967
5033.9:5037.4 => 9.536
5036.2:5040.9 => 9.937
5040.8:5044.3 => 8.728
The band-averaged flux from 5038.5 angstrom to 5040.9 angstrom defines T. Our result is 10.5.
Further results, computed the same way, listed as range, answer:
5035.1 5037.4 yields 10.3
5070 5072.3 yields 10.2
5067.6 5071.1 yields 10.1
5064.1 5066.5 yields 10.9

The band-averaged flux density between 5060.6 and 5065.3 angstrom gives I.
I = 10.8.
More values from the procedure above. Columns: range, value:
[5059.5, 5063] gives 10.8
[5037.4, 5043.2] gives 9.8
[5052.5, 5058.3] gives 10.1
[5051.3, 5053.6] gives 10.5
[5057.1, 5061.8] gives 10.7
